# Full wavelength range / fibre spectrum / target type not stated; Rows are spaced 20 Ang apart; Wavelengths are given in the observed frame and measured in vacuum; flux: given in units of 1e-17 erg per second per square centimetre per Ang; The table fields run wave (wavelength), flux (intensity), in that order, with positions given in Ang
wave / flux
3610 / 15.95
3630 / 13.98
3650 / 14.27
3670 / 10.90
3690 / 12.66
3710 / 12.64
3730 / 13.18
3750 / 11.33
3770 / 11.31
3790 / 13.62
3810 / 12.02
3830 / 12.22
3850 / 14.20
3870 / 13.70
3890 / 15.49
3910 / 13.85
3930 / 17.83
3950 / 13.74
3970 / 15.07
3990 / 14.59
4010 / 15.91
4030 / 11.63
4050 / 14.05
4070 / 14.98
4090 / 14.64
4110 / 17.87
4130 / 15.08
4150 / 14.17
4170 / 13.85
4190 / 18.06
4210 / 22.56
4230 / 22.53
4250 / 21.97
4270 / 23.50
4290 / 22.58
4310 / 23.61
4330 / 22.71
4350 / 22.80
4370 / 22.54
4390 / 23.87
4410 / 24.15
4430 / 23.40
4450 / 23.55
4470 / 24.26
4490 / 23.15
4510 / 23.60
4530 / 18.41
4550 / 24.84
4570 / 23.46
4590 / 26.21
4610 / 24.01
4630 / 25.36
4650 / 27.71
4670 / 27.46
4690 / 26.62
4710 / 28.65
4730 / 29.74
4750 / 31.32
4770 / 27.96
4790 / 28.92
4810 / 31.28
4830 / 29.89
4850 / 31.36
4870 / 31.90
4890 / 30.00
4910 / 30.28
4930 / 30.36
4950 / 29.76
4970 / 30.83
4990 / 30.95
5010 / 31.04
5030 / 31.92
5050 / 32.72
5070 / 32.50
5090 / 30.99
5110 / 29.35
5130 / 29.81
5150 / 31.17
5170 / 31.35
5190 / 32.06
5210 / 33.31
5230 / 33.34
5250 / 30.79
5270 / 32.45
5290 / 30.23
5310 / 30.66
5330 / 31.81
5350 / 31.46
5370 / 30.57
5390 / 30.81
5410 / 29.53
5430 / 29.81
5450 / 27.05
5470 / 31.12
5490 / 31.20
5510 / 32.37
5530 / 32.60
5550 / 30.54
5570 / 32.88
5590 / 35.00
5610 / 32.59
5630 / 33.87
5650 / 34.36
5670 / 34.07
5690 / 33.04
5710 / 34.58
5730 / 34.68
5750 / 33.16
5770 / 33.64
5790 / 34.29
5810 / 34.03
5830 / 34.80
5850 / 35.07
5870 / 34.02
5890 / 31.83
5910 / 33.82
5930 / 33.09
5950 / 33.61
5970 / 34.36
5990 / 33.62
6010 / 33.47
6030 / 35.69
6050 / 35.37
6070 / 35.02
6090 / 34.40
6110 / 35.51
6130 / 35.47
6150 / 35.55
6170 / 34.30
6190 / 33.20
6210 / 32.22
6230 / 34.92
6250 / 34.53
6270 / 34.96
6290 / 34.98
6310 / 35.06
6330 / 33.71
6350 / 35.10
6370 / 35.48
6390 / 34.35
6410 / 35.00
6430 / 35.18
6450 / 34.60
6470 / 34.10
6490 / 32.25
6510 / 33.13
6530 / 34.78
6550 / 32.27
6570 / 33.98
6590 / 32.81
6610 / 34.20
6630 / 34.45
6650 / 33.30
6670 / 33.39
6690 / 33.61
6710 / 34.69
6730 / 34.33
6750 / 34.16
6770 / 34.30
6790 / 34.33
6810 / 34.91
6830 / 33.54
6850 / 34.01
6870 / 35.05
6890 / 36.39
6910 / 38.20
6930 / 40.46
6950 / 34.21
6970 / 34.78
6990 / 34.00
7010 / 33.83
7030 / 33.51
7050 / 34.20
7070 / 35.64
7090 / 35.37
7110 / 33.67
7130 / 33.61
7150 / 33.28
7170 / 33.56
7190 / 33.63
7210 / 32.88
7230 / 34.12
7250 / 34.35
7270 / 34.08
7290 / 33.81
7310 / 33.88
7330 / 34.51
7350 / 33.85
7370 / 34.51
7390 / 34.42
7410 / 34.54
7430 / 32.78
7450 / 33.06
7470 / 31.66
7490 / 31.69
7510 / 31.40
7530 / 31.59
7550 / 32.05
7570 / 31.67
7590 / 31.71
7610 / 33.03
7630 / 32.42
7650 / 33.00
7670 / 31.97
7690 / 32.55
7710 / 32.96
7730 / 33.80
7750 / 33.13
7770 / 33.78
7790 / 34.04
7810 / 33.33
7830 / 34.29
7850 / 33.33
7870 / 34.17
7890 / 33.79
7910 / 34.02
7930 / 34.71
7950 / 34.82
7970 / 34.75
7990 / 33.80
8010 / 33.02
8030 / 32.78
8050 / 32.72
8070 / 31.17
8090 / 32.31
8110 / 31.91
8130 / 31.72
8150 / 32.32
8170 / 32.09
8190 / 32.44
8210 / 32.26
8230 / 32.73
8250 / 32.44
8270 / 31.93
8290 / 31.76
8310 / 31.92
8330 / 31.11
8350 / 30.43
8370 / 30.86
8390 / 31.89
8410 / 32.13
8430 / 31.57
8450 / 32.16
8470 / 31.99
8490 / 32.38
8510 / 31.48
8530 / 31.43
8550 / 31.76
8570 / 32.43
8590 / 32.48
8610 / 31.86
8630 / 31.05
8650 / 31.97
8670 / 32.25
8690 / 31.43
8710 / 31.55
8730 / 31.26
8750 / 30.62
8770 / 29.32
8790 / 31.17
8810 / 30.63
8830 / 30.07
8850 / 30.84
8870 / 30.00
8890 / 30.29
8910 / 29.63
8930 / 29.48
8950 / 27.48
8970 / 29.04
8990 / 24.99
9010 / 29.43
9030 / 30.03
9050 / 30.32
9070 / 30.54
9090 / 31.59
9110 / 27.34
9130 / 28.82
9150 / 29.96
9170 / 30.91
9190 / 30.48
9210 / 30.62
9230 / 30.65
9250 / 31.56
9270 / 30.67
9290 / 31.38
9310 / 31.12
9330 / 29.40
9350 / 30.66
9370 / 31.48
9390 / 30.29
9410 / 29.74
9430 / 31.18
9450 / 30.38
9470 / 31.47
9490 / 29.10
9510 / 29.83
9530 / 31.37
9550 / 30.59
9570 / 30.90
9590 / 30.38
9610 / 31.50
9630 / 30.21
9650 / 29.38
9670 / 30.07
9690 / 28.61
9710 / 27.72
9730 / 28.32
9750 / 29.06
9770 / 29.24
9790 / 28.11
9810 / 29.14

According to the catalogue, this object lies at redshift 0.05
